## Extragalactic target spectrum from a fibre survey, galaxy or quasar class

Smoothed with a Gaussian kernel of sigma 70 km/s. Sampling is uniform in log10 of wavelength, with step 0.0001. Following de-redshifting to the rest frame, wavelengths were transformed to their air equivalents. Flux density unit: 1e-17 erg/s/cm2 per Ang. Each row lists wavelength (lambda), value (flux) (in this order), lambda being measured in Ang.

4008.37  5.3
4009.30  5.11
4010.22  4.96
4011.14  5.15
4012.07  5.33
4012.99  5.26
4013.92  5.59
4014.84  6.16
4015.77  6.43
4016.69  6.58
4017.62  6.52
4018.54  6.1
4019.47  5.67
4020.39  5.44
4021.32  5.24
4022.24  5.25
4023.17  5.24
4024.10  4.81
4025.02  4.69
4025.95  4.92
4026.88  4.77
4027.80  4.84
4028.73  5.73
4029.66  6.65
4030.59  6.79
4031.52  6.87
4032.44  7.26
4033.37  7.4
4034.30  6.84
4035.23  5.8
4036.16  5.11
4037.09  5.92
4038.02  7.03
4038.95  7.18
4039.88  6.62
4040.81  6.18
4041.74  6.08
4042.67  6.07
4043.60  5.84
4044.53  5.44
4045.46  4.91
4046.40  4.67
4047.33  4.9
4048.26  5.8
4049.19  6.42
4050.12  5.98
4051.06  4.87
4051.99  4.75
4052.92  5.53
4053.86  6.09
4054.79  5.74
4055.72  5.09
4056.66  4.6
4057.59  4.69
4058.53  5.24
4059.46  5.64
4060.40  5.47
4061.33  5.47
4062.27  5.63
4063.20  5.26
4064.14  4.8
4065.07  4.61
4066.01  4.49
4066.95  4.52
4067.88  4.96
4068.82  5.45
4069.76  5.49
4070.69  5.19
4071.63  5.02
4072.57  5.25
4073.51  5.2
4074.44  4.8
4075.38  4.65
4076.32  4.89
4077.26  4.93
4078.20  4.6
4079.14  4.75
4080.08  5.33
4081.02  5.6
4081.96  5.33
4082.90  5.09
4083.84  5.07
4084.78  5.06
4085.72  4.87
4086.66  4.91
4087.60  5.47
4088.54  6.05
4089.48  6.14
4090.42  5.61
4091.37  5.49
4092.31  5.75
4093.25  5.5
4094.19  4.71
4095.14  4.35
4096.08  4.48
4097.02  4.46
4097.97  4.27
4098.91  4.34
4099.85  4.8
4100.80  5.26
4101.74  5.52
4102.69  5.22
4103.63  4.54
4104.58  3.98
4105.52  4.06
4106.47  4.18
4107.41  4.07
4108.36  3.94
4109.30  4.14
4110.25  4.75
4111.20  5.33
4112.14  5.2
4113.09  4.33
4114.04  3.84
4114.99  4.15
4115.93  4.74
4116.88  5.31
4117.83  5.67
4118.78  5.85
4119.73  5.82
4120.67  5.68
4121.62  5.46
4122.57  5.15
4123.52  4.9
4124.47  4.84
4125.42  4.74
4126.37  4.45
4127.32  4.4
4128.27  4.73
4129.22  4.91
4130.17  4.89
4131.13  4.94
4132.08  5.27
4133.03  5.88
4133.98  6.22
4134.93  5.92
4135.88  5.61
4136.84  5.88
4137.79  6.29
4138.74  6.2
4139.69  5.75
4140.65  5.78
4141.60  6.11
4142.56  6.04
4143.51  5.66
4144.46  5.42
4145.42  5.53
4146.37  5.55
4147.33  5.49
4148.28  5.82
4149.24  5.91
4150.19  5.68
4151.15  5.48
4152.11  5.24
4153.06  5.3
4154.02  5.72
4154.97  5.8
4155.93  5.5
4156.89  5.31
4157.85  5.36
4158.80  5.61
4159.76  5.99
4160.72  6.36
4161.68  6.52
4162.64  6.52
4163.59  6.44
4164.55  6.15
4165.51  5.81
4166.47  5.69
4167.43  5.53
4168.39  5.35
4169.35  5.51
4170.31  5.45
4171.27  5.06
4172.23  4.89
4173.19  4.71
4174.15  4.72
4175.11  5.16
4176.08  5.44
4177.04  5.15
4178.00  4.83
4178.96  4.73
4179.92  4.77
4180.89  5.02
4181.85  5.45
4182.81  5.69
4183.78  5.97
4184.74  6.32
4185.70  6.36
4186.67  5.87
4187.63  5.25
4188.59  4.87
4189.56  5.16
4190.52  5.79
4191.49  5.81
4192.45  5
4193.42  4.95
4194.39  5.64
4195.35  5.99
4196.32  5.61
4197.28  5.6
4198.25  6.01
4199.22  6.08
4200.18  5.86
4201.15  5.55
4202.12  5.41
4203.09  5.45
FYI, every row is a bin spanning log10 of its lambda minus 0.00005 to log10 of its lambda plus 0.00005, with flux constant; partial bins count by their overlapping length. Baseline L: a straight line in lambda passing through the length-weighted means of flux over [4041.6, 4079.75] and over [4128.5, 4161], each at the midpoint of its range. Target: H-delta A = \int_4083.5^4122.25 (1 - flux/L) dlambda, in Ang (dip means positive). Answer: 3.50 Ang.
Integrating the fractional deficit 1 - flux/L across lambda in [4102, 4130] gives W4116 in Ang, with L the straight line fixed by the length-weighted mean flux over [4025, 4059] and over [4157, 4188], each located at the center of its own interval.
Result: 4.3 Ang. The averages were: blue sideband 5.78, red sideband 5.55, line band 4.78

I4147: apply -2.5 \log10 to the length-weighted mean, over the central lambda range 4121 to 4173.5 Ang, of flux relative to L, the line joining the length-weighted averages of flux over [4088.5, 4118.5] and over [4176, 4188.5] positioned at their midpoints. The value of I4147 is -0.08 mag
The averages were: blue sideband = 4.81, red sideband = 5.44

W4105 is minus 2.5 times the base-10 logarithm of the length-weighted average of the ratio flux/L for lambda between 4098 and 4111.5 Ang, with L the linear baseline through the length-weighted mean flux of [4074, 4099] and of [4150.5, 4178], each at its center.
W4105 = 0.14 mag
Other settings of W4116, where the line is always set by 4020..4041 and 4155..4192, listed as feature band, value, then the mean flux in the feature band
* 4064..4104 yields 5.1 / 5.05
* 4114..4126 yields 1.2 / 5.13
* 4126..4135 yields 0.8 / 5.14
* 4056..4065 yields 1.0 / 5.17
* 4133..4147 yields -0.6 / 5.85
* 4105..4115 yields 2.3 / 4.37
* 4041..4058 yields 1.3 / 5.43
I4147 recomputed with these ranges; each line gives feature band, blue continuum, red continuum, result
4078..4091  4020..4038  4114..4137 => 0.03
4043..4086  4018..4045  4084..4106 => 0.05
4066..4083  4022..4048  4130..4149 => 0.15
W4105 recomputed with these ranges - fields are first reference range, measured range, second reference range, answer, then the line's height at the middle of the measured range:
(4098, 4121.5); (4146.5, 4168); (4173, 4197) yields -0.12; 5.16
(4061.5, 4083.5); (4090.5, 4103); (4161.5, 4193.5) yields 0.04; 5.14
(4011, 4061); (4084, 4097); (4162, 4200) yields 0.08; 5.64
